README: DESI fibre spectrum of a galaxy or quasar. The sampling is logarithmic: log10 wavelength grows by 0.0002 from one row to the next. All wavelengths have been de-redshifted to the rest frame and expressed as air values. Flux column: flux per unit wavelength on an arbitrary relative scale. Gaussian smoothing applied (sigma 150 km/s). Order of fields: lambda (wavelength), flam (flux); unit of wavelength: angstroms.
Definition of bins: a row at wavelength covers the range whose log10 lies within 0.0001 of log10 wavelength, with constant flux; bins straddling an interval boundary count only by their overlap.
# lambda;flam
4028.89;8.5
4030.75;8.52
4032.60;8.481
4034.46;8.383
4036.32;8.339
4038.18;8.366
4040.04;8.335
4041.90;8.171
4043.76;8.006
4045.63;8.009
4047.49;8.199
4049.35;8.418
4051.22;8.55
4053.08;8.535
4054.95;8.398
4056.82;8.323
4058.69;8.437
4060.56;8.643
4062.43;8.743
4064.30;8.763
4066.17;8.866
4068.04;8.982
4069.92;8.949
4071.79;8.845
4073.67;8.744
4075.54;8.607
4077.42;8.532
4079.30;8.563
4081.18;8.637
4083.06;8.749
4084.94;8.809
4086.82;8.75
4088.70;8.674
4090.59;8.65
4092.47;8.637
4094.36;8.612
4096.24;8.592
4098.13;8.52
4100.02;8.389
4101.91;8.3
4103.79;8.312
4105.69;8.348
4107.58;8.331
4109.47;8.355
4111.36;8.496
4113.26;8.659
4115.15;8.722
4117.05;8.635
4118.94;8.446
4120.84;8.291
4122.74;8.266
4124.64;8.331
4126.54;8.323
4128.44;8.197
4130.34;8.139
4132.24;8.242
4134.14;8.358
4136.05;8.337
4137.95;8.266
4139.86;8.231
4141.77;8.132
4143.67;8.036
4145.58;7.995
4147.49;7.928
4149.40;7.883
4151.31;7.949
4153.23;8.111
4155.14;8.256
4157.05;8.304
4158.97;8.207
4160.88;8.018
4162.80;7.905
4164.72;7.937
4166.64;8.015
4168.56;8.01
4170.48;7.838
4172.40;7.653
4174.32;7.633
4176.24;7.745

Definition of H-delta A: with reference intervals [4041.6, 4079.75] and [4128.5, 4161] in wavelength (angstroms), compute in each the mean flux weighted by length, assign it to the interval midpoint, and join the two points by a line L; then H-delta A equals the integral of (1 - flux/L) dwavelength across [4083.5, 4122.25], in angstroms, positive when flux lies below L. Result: -0.8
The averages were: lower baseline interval 8.54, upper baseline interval 8.15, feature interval 8.53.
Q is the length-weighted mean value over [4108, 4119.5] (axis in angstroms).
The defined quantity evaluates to 8.55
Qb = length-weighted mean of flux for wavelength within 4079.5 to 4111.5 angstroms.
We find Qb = 8.54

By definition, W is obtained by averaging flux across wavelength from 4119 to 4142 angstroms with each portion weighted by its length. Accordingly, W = 8.27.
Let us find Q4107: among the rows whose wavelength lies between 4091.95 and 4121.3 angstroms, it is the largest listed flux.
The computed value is 8.722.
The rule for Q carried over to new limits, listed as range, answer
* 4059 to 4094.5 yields 8.72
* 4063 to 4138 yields 8.53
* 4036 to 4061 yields 8.33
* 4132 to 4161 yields 8.14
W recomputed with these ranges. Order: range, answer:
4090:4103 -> 8.53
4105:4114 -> 8.44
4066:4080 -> 8.76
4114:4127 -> 8.44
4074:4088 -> 8.67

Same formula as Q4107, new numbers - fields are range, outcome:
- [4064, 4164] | 8.982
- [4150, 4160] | 8.304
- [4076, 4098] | 8.809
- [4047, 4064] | 8.743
